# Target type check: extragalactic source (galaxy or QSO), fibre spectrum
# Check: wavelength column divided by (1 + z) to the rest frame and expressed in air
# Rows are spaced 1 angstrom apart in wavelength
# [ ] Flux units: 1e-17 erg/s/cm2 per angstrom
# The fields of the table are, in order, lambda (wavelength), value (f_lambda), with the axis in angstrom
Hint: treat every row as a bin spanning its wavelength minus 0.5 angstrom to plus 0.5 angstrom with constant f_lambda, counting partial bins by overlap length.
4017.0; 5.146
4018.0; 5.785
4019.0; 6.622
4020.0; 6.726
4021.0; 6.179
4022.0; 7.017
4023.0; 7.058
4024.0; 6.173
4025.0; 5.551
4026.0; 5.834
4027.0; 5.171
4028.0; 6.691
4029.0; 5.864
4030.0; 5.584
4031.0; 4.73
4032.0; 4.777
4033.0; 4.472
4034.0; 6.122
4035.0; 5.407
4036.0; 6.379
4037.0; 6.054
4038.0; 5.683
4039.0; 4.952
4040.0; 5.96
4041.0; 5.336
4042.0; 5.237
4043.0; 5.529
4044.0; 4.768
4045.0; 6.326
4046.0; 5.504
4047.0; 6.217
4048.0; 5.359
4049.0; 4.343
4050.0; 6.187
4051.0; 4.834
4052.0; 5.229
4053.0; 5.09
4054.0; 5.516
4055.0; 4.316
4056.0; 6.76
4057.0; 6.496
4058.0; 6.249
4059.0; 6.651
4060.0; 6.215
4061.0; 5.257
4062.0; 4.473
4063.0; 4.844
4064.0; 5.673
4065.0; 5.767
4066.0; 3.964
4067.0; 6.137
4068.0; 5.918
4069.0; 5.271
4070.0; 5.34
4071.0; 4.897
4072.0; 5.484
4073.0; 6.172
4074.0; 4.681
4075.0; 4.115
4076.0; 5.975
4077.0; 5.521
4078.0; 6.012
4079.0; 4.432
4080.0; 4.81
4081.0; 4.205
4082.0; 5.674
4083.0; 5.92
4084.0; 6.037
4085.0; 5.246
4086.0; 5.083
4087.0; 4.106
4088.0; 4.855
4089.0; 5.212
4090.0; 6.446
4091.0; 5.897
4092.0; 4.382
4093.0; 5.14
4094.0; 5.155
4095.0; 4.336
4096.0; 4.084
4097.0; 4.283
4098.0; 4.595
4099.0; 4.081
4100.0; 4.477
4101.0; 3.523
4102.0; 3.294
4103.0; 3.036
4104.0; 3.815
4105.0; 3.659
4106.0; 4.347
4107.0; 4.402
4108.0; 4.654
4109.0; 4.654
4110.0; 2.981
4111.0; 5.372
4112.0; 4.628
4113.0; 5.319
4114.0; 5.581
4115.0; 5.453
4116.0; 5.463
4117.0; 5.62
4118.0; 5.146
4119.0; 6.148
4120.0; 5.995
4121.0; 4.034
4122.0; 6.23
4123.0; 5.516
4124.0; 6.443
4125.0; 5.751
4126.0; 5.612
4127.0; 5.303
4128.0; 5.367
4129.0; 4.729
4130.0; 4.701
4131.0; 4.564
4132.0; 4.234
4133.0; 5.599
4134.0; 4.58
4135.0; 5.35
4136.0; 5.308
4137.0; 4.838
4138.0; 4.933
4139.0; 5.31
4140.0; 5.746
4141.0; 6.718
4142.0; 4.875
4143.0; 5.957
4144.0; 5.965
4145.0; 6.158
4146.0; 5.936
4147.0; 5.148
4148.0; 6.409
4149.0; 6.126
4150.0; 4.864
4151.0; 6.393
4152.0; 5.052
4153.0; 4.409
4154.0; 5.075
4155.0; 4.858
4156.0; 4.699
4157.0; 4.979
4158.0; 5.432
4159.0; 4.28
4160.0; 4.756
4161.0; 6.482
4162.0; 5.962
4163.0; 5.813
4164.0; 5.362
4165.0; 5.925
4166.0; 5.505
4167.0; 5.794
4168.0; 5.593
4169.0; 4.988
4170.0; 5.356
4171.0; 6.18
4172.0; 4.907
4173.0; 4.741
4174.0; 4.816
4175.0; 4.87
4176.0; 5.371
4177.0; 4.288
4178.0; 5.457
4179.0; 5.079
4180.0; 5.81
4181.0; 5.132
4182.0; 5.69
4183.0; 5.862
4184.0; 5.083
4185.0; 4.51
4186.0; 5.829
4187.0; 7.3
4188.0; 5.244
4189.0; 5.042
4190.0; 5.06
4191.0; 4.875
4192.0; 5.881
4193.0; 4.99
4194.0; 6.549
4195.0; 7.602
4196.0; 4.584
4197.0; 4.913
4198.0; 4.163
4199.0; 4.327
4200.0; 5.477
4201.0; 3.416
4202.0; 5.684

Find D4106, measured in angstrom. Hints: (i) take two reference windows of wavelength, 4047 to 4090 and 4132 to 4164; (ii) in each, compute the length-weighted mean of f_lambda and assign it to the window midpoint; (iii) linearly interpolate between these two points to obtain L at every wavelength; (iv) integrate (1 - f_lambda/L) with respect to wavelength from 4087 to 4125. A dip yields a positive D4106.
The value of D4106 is 4.0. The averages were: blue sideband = 5.36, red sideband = 5.4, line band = 4.82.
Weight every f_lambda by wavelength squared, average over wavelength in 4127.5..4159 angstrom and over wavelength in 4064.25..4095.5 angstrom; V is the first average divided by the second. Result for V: 1.0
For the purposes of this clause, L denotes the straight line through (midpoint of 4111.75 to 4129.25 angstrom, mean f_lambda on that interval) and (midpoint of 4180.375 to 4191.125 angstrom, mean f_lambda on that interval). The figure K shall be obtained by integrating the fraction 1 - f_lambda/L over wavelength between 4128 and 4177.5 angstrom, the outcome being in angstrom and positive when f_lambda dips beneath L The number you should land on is 1.4 angstrom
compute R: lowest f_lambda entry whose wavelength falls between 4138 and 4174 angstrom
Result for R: 4.28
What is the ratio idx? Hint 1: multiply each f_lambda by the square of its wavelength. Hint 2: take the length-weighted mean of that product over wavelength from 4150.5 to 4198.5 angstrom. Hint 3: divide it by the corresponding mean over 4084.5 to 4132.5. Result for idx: 1.14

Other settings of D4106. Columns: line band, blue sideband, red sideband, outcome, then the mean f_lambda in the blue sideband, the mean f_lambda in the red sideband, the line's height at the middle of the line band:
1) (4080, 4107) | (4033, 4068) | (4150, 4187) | 4.0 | 5.54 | 5.31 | 5.46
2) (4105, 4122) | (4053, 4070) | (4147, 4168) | 1.5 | 5.57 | 5.41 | 5.48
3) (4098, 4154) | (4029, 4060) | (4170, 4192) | 3.3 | 5.55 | 5.31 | 5.41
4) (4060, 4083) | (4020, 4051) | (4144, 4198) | 1.5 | 5.69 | 5.41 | 5.61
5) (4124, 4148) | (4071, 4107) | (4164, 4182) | -1.4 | 4.8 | 5.3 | 5.08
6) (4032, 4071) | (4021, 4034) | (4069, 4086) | 0.2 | 5.77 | 5.28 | 5.54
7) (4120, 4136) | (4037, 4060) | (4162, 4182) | 0.6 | 5.59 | 5.34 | 5.43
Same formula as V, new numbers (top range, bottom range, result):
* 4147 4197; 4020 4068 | 1.02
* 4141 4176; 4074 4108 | 1.18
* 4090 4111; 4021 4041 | 0.78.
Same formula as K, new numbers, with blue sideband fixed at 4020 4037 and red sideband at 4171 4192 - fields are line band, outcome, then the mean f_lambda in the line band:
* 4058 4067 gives 0.4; 5.45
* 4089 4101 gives 1.8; 4.77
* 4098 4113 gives 3.9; 4.13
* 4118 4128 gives -0.2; 5.63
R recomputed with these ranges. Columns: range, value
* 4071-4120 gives 2.981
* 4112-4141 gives 4.034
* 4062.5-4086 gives 3.964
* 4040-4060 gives 4.316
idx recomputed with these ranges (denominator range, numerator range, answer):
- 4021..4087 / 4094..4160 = 0.95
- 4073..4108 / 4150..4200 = 1.17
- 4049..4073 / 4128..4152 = 1.02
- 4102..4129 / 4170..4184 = 1.08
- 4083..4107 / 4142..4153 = 1.27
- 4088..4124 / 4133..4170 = 1.16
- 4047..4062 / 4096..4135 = 0.89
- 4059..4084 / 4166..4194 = 1.06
